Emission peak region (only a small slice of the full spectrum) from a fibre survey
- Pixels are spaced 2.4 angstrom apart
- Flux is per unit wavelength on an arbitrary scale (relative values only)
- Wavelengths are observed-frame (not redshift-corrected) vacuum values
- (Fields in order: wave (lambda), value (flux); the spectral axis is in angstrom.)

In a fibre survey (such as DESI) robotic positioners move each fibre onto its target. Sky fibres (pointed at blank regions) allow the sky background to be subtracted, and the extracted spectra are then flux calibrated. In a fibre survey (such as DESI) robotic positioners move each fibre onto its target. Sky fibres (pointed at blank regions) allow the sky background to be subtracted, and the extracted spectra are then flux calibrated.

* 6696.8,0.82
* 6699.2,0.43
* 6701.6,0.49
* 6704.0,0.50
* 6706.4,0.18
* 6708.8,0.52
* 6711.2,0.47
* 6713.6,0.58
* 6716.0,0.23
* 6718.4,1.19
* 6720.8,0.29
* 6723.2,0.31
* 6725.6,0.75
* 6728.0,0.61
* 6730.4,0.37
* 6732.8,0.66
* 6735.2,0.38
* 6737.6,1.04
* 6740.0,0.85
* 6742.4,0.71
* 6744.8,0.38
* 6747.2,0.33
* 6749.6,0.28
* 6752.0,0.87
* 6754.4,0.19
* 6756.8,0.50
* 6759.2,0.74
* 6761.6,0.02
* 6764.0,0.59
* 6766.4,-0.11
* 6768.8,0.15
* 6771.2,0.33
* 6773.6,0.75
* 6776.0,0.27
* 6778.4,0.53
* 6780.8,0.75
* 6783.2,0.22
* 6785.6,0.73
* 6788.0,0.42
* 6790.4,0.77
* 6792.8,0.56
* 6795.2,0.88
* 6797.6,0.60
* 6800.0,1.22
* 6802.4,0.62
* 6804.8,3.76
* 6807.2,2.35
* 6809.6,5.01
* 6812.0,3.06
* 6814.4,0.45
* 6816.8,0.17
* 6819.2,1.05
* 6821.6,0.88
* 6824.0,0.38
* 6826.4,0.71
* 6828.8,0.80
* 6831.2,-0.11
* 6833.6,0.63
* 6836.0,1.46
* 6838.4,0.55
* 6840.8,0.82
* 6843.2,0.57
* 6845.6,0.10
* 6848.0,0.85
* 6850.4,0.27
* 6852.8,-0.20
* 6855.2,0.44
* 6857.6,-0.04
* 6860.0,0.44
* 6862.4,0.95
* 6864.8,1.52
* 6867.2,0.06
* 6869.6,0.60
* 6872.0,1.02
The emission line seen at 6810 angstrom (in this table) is [O II]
